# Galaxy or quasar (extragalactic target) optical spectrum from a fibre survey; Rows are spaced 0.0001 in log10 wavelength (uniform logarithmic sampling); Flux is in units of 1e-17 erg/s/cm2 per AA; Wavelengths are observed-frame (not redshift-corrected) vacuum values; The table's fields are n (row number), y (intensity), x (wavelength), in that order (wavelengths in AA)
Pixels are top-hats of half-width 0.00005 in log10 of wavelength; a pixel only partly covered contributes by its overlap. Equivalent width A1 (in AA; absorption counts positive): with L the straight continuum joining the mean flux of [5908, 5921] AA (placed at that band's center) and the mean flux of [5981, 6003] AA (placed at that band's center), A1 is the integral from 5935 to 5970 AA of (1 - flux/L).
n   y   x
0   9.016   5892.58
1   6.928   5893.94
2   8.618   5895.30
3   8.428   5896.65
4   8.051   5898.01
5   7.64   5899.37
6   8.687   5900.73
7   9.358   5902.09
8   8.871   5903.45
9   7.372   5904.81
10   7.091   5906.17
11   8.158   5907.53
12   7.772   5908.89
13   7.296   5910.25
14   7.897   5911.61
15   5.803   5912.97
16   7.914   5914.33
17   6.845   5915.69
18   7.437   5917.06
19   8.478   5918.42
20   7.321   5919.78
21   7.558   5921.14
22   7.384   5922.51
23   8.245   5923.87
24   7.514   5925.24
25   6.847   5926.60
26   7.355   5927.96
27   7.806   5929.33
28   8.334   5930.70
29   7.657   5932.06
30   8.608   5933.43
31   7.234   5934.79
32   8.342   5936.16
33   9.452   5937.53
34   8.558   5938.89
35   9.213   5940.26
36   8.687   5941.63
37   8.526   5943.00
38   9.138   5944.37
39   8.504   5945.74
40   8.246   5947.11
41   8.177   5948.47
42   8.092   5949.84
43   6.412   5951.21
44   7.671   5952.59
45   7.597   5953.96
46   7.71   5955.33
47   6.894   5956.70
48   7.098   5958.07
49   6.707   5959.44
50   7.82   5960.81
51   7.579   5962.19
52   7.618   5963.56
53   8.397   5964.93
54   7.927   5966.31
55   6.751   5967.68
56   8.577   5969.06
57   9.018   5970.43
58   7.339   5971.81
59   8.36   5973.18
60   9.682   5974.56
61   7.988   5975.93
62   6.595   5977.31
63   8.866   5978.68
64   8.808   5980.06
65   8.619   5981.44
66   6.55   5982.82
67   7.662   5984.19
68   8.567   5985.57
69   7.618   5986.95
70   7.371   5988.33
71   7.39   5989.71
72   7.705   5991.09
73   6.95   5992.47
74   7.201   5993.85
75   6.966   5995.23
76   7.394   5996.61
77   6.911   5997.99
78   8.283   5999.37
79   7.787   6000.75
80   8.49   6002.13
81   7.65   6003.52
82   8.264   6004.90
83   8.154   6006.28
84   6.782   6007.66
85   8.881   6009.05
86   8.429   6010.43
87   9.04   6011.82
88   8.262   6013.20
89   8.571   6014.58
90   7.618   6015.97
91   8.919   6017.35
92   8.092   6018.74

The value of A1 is -2.2 AA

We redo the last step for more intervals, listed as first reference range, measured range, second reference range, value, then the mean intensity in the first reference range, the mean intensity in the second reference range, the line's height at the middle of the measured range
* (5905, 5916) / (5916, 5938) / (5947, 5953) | -0.9 AA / 7.37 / 7.67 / 7.5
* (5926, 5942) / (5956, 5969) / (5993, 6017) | 1.0 AA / 8.17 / 7.93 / 8.08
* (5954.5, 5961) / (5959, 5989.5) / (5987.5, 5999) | -2.9 AA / 7.22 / 7.27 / 7.24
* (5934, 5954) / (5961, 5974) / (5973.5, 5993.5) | 0.1 AA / 8.28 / 7.88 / 8.04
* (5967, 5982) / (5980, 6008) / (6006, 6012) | 1.9 AA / 8.23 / 8.19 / 8.21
